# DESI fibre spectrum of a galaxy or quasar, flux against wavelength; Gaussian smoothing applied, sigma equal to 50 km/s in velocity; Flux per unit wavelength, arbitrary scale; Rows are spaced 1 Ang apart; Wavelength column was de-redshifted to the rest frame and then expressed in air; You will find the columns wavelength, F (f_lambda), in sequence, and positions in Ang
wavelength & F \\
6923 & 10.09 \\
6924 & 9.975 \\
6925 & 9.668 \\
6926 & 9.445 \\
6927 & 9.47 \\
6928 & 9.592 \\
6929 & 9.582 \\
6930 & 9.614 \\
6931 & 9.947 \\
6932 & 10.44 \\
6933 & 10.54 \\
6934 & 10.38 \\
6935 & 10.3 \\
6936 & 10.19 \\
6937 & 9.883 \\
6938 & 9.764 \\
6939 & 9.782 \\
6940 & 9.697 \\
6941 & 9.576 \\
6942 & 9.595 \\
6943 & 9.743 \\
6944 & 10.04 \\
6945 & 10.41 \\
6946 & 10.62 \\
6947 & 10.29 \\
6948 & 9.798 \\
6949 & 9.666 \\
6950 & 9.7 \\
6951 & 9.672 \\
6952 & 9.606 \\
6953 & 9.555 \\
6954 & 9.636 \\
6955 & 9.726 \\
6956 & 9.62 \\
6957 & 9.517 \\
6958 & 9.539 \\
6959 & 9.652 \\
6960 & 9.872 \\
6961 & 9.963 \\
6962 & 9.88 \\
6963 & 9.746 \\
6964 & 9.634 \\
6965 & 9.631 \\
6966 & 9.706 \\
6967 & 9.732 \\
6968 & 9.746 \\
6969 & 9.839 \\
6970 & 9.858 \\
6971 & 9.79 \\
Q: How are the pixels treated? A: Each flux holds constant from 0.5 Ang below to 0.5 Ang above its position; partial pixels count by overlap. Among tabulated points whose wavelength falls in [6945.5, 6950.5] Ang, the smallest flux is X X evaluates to 9.666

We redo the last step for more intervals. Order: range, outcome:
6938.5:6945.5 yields 9.576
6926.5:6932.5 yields 9.47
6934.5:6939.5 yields 9.764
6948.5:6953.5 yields 9.555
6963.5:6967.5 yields 9.631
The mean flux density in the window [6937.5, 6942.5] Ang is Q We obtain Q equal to 9.68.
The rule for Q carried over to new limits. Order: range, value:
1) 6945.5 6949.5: 10.1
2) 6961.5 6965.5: 9.72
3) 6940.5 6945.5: 9.87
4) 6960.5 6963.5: 9.86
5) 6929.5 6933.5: 10.1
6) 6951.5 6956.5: 9.63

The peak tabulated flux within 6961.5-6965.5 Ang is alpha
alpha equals 9.88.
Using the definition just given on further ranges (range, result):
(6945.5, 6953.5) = 10.62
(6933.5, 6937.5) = 10.38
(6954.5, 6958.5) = 9.726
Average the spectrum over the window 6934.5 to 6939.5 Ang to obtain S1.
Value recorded 9.98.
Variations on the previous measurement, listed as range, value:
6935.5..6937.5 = 10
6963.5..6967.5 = 9.68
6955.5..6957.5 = 9.57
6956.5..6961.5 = 9.71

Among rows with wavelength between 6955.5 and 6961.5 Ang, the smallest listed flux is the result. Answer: 9.517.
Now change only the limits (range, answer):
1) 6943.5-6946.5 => 10.04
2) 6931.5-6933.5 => 10.44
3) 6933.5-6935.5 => 10.3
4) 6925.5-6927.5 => 9.445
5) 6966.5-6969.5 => 9.732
